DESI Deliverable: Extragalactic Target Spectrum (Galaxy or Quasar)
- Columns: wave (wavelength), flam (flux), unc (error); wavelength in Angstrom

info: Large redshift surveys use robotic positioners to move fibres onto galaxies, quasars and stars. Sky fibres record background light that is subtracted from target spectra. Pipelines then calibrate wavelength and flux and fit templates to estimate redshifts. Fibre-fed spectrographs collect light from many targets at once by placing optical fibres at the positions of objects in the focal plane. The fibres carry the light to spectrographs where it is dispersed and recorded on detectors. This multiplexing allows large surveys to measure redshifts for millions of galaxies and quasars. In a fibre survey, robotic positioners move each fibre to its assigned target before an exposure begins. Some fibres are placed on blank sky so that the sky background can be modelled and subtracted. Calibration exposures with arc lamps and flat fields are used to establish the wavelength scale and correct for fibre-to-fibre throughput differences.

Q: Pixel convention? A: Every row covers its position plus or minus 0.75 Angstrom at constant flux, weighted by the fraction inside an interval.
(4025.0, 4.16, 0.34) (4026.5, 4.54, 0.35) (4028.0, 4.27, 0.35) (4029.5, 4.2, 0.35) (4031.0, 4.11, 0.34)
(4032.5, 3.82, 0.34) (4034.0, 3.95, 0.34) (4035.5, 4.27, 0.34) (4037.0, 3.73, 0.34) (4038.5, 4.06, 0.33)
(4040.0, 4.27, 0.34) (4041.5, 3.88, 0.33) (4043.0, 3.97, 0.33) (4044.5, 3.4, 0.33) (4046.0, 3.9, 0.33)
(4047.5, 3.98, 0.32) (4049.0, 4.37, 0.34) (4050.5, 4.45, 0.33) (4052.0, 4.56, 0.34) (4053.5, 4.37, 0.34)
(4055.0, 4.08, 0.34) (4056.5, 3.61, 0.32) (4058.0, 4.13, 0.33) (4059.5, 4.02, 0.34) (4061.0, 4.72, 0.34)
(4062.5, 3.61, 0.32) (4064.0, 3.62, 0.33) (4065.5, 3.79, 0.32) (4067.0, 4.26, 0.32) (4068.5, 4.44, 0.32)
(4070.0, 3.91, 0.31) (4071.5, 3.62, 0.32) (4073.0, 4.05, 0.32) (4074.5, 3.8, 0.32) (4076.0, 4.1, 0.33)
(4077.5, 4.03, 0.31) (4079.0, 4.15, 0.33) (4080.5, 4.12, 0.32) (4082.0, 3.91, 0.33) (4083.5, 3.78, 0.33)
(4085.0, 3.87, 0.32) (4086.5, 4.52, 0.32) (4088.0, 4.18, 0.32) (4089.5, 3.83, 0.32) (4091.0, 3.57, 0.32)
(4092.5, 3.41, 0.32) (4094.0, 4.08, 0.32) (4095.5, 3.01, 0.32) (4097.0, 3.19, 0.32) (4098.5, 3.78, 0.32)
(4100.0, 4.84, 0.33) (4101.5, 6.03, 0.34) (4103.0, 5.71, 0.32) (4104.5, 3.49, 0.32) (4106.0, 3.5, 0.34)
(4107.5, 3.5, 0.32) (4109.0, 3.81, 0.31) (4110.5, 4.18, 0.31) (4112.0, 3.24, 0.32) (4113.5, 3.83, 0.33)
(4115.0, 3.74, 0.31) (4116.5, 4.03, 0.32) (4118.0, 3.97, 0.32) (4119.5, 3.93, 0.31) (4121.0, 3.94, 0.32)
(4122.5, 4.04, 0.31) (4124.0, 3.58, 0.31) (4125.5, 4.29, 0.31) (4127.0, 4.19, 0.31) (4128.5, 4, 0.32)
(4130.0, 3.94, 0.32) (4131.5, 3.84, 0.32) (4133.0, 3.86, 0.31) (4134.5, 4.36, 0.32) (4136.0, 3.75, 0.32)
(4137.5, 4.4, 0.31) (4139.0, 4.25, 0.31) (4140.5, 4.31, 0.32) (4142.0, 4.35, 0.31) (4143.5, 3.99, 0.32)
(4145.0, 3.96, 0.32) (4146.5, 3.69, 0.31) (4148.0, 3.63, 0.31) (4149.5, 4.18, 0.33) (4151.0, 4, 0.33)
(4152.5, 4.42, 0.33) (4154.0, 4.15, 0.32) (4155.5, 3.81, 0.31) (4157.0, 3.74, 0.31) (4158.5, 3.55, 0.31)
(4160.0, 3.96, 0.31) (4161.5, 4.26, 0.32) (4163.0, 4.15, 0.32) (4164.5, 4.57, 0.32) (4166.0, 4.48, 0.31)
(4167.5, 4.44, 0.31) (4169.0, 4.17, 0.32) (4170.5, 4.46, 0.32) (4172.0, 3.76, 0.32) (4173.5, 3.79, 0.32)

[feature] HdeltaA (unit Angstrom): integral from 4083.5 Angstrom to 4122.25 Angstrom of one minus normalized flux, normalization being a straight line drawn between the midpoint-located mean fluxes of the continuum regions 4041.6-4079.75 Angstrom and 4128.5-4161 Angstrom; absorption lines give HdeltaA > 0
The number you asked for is 0.6 Angstrom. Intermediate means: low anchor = 4.03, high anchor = 4.01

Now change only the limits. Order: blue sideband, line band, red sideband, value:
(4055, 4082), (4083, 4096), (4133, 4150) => 0.6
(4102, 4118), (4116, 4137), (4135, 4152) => 0.1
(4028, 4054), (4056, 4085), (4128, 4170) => 0.7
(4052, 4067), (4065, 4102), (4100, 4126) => 0.5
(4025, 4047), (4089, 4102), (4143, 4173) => 0.4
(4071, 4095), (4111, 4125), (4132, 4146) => 0.8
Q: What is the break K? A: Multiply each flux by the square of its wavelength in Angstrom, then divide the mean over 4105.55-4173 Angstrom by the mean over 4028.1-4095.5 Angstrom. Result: 1.04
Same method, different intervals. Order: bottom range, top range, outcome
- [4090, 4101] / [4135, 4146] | 1.13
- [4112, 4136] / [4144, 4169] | 1.05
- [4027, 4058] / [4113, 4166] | 1.04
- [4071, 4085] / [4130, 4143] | 1.07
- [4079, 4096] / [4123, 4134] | 1.05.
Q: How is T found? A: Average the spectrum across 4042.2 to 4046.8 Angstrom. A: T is 3.76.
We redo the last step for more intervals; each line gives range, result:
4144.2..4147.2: 3.83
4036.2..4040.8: 4.02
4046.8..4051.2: 4.27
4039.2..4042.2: 4.08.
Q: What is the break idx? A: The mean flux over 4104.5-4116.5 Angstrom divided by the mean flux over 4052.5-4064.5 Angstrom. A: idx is 0.91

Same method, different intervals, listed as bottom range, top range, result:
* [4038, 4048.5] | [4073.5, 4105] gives 1.04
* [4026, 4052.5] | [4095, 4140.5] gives 0.98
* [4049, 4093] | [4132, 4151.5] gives 1.01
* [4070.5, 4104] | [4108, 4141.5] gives 0.98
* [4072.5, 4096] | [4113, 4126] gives 1.00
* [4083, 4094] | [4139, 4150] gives 1.03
